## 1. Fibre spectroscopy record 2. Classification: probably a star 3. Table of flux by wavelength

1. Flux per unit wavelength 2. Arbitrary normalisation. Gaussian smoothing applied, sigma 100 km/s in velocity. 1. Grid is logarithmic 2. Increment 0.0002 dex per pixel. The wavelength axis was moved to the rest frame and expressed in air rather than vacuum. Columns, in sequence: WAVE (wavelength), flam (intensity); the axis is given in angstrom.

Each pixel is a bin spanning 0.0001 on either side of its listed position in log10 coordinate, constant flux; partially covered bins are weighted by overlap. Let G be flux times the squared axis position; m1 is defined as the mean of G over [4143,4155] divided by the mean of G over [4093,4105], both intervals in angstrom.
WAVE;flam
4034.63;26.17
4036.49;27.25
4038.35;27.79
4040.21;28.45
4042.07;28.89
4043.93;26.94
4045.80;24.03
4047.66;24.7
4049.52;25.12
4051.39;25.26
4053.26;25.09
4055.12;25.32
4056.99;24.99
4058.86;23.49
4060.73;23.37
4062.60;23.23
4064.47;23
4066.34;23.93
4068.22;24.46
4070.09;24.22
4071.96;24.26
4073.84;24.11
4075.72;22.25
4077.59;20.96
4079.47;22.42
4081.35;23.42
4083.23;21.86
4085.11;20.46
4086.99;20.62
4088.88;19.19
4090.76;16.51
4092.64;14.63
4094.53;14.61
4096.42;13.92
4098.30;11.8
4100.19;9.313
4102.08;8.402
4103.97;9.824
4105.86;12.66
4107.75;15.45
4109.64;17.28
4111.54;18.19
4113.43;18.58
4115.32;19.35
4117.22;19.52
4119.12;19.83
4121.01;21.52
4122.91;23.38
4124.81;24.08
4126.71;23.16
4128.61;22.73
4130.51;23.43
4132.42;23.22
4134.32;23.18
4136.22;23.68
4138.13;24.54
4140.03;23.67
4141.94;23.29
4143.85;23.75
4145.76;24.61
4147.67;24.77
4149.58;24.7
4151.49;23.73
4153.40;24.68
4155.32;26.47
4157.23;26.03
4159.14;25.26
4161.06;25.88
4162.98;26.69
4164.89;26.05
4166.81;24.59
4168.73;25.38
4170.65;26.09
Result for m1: 2.19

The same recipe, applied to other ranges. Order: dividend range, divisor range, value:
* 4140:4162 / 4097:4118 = 1.74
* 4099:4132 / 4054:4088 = 0.80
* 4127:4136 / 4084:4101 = 1.50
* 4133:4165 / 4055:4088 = 1.11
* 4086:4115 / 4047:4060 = 0.61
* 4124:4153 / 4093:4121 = 1.60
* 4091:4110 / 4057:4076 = 0.55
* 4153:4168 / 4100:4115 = 1.86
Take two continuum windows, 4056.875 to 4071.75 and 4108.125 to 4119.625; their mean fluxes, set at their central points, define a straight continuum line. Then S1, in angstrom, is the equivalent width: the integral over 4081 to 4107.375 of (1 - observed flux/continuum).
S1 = 7.0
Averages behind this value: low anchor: 23.8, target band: 15.3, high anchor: 18.6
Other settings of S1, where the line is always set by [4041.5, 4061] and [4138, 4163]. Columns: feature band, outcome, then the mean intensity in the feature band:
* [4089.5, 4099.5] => 4.3 angstrom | 14.3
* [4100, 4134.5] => 8.6 angstrom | 18.7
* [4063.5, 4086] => 1.9 angstrom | 23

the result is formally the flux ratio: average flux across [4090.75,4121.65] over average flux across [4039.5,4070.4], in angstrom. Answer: 0.6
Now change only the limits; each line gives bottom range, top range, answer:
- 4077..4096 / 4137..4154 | 1.25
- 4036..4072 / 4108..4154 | 0.89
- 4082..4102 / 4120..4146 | 1.46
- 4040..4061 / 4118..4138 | 0.90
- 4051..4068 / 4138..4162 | 1.02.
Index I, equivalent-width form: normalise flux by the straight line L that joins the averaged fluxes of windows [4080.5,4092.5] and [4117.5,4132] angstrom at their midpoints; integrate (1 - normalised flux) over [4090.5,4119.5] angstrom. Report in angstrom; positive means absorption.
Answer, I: 8.69 angstrom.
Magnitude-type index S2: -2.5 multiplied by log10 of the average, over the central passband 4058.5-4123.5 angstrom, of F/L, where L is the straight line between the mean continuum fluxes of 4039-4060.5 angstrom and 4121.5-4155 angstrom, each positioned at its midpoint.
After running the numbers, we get 0.29 mag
